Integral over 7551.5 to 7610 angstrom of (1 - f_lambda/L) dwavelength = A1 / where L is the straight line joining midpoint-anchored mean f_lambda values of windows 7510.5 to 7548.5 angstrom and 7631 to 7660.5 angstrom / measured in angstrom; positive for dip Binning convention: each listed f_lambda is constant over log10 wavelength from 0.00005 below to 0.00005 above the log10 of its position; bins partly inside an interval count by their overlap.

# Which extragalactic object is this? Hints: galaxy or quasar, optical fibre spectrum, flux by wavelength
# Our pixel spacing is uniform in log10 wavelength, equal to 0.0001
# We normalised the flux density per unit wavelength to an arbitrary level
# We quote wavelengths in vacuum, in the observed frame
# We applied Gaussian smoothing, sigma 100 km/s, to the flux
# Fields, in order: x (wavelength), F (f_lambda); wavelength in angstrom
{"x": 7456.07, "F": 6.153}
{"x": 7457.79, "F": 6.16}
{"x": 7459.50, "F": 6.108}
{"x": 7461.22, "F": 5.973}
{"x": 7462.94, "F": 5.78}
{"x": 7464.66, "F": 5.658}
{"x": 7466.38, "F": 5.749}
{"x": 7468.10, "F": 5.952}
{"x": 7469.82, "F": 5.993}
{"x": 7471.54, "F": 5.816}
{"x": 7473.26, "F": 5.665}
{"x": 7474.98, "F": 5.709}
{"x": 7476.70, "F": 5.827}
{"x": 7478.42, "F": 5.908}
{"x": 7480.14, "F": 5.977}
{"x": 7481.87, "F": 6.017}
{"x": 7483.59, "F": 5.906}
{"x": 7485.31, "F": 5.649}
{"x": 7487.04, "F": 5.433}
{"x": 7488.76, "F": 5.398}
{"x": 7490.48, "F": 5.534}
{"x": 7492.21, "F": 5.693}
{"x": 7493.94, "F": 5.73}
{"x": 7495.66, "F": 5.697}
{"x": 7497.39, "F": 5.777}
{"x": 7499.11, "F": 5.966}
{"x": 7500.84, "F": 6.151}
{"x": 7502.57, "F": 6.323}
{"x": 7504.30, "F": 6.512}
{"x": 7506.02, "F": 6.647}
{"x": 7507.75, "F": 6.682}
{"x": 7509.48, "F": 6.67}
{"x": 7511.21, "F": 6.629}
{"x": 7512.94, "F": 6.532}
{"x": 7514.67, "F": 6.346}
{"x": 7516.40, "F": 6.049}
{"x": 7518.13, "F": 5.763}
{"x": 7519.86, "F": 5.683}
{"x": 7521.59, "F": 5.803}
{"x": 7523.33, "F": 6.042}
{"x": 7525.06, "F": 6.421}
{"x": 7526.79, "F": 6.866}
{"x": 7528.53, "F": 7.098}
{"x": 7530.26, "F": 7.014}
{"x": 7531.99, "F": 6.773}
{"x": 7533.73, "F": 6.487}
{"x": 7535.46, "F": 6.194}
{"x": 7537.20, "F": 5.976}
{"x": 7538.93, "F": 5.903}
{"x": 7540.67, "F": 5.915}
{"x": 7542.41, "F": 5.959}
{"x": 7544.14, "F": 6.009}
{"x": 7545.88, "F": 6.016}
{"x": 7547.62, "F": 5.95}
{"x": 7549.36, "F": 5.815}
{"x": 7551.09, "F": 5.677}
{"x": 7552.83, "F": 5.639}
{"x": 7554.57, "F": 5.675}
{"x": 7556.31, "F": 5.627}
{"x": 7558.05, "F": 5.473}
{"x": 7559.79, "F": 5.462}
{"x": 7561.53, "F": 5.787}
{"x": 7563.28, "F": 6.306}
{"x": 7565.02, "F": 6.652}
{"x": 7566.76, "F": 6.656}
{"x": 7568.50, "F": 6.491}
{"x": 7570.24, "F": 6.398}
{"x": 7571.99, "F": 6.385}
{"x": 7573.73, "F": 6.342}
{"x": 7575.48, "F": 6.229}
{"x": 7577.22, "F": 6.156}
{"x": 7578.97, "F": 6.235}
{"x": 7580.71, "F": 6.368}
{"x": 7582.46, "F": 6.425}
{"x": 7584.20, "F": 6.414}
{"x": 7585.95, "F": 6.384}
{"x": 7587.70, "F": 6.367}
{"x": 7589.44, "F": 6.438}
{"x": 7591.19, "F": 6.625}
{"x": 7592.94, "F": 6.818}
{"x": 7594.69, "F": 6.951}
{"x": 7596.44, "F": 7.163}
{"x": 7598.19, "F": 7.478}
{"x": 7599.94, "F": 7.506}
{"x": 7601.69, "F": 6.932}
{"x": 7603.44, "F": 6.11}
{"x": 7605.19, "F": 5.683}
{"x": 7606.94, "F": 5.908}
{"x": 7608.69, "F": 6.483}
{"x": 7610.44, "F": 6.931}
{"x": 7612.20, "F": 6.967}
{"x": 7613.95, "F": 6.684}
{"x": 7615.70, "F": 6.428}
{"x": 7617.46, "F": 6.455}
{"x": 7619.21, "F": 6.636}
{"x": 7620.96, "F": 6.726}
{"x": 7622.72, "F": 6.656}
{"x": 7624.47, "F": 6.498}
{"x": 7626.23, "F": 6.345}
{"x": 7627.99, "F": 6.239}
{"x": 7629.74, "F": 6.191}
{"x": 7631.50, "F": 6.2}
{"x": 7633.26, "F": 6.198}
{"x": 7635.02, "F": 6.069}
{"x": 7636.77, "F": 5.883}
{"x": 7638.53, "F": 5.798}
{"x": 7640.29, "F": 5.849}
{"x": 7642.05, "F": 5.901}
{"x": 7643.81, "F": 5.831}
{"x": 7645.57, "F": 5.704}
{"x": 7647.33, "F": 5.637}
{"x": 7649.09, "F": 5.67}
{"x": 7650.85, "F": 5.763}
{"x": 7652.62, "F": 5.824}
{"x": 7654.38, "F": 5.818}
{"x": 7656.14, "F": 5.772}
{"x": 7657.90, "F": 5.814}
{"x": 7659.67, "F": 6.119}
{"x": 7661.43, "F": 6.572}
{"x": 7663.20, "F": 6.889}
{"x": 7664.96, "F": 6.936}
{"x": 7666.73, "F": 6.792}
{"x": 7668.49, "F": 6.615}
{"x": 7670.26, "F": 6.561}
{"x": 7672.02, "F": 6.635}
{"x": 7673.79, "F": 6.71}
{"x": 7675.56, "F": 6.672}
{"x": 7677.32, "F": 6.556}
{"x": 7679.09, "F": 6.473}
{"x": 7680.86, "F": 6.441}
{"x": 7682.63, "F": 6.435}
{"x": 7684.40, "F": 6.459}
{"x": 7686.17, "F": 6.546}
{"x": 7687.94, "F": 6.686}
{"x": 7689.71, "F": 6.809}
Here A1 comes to -2.64 angstrom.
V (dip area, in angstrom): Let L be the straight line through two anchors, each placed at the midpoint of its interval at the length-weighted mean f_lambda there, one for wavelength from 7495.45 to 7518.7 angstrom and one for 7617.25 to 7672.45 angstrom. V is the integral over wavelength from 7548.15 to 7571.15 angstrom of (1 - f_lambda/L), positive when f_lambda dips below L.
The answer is 1.0 angstrom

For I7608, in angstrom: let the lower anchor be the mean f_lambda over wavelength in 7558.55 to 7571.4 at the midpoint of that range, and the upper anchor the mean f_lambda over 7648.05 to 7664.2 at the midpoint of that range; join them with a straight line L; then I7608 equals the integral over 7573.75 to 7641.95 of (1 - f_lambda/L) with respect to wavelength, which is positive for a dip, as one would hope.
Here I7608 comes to -3.5 angstrom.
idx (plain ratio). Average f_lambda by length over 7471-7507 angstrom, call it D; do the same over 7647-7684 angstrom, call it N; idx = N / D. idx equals 1.1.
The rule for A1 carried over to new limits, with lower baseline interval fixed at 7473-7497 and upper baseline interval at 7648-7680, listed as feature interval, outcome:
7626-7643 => 0.50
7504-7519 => -1.56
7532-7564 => 0.20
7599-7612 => -0.84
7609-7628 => -1.31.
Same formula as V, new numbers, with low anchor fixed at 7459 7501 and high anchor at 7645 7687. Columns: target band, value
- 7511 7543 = -1.93 angstrom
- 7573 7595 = -1.25 angstrom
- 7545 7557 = 0.44 angstrom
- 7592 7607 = -1.58 angstrom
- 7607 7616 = -0.71 angstrom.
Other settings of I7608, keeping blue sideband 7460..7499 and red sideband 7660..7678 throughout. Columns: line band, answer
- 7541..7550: 0.20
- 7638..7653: 1.81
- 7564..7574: -0.47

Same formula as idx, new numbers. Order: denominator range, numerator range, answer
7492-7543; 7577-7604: 1.07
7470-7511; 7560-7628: 1.09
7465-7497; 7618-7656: 1.05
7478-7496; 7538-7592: 1.07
